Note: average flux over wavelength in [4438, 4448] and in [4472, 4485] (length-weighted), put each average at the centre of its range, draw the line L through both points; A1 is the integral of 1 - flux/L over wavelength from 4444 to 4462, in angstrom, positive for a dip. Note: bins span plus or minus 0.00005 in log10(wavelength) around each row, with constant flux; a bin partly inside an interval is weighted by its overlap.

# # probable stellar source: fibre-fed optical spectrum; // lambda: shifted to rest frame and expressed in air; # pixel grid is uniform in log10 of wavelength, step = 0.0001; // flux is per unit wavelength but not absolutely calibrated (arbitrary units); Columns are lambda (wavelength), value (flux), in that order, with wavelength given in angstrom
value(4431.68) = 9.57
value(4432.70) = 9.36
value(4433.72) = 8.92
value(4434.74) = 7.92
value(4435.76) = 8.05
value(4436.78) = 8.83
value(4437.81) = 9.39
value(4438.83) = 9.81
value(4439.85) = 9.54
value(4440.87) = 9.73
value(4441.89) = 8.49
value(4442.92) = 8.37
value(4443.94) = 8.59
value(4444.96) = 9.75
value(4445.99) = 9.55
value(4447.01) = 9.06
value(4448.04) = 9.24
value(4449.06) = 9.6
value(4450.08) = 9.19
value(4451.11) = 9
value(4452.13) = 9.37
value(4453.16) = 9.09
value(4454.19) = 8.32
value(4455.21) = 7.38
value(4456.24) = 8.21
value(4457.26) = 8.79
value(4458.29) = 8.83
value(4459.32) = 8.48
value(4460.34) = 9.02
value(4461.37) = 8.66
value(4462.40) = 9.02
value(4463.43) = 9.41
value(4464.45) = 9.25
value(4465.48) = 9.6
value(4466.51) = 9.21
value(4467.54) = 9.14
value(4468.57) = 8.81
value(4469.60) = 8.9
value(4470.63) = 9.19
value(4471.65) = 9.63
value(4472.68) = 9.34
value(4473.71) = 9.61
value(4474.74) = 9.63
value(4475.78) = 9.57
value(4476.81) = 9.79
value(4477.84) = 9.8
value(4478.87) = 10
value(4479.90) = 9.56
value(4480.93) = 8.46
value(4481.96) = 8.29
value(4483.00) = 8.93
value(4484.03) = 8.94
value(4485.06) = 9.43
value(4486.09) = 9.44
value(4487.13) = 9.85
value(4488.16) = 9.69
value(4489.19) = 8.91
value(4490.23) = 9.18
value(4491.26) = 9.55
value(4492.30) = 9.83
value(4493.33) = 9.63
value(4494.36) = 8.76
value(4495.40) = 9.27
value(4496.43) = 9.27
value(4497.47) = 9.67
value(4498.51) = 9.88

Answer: 0.7 angstrom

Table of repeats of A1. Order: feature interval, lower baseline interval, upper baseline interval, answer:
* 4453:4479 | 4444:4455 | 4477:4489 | 0.4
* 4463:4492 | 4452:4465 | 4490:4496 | -0.7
